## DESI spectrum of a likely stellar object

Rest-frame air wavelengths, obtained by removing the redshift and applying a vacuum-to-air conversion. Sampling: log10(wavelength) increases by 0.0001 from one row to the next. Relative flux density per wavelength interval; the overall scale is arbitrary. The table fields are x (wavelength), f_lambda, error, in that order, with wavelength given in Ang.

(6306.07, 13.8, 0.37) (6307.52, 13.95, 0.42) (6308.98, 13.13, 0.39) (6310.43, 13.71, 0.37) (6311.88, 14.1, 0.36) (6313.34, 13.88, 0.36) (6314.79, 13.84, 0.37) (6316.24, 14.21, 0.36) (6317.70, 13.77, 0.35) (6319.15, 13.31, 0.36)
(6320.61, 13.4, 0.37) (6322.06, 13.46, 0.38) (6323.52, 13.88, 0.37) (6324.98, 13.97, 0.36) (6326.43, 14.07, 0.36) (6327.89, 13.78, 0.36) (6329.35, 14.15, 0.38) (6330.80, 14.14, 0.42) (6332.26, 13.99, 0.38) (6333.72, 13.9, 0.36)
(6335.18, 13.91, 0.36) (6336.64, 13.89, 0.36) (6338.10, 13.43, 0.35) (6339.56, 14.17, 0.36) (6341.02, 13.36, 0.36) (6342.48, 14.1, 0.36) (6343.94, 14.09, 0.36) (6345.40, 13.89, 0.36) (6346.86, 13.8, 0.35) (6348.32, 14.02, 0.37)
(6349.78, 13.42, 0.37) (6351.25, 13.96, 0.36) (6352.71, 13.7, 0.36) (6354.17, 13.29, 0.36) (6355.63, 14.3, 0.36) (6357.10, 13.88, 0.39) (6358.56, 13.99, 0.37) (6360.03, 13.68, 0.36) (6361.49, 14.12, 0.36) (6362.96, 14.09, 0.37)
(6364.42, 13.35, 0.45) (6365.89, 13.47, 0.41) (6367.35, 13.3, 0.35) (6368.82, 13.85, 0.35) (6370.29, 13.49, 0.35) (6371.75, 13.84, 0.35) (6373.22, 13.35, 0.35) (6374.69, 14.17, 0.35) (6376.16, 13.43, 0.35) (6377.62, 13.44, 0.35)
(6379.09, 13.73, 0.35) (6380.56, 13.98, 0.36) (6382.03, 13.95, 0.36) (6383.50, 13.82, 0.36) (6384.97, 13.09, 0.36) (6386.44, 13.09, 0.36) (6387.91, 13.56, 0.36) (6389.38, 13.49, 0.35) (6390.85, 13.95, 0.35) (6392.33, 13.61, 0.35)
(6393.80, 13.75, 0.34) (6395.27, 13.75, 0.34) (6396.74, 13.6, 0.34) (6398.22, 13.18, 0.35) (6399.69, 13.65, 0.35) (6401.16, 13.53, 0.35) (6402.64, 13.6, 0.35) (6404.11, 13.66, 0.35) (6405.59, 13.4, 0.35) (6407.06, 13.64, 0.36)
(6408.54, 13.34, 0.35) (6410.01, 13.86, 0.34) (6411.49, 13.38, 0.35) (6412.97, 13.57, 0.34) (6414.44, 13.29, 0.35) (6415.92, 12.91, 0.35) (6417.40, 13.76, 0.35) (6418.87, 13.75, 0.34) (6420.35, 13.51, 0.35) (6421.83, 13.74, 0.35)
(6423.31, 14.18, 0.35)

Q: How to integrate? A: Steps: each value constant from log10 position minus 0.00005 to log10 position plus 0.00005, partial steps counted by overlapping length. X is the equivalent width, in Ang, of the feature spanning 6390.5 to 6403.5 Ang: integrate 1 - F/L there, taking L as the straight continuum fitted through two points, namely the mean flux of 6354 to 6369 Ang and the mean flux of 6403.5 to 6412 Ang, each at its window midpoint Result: -0.02 Ang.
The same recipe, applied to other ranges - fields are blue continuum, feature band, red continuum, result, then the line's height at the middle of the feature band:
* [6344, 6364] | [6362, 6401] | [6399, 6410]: 0.24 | 13.7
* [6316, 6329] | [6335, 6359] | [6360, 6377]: -0.21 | 13.7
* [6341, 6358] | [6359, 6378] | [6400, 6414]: 0.11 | 13.7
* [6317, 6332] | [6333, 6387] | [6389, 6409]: -0.17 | 13.7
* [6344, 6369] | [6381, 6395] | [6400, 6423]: 0.04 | 13.6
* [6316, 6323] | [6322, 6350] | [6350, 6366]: -0.43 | 13.7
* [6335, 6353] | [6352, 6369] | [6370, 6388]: -0.02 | 13.7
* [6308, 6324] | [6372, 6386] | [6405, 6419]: -0.10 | 13.6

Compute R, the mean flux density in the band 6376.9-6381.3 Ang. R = 13.7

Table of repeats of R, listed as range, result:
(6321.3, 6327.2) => 13.8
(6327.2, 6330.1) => 14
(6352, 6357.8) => 13.8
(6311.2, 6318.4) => 14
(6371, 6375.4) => 13.8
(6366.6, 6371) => 13.5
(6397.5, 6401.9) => 13.5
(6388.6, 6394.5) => 13.7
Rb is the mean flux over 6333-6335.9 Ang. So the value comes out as 13.9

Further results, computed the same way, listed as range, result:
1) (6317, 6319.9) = 13.5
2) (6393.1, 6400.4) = 13.6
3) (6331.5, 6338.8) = 13.8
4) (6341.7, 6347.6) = 14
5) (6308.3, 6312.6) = 13.7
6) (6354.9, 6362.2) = 14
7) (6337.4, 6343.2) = 13.8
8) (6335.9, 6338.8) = 13.7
